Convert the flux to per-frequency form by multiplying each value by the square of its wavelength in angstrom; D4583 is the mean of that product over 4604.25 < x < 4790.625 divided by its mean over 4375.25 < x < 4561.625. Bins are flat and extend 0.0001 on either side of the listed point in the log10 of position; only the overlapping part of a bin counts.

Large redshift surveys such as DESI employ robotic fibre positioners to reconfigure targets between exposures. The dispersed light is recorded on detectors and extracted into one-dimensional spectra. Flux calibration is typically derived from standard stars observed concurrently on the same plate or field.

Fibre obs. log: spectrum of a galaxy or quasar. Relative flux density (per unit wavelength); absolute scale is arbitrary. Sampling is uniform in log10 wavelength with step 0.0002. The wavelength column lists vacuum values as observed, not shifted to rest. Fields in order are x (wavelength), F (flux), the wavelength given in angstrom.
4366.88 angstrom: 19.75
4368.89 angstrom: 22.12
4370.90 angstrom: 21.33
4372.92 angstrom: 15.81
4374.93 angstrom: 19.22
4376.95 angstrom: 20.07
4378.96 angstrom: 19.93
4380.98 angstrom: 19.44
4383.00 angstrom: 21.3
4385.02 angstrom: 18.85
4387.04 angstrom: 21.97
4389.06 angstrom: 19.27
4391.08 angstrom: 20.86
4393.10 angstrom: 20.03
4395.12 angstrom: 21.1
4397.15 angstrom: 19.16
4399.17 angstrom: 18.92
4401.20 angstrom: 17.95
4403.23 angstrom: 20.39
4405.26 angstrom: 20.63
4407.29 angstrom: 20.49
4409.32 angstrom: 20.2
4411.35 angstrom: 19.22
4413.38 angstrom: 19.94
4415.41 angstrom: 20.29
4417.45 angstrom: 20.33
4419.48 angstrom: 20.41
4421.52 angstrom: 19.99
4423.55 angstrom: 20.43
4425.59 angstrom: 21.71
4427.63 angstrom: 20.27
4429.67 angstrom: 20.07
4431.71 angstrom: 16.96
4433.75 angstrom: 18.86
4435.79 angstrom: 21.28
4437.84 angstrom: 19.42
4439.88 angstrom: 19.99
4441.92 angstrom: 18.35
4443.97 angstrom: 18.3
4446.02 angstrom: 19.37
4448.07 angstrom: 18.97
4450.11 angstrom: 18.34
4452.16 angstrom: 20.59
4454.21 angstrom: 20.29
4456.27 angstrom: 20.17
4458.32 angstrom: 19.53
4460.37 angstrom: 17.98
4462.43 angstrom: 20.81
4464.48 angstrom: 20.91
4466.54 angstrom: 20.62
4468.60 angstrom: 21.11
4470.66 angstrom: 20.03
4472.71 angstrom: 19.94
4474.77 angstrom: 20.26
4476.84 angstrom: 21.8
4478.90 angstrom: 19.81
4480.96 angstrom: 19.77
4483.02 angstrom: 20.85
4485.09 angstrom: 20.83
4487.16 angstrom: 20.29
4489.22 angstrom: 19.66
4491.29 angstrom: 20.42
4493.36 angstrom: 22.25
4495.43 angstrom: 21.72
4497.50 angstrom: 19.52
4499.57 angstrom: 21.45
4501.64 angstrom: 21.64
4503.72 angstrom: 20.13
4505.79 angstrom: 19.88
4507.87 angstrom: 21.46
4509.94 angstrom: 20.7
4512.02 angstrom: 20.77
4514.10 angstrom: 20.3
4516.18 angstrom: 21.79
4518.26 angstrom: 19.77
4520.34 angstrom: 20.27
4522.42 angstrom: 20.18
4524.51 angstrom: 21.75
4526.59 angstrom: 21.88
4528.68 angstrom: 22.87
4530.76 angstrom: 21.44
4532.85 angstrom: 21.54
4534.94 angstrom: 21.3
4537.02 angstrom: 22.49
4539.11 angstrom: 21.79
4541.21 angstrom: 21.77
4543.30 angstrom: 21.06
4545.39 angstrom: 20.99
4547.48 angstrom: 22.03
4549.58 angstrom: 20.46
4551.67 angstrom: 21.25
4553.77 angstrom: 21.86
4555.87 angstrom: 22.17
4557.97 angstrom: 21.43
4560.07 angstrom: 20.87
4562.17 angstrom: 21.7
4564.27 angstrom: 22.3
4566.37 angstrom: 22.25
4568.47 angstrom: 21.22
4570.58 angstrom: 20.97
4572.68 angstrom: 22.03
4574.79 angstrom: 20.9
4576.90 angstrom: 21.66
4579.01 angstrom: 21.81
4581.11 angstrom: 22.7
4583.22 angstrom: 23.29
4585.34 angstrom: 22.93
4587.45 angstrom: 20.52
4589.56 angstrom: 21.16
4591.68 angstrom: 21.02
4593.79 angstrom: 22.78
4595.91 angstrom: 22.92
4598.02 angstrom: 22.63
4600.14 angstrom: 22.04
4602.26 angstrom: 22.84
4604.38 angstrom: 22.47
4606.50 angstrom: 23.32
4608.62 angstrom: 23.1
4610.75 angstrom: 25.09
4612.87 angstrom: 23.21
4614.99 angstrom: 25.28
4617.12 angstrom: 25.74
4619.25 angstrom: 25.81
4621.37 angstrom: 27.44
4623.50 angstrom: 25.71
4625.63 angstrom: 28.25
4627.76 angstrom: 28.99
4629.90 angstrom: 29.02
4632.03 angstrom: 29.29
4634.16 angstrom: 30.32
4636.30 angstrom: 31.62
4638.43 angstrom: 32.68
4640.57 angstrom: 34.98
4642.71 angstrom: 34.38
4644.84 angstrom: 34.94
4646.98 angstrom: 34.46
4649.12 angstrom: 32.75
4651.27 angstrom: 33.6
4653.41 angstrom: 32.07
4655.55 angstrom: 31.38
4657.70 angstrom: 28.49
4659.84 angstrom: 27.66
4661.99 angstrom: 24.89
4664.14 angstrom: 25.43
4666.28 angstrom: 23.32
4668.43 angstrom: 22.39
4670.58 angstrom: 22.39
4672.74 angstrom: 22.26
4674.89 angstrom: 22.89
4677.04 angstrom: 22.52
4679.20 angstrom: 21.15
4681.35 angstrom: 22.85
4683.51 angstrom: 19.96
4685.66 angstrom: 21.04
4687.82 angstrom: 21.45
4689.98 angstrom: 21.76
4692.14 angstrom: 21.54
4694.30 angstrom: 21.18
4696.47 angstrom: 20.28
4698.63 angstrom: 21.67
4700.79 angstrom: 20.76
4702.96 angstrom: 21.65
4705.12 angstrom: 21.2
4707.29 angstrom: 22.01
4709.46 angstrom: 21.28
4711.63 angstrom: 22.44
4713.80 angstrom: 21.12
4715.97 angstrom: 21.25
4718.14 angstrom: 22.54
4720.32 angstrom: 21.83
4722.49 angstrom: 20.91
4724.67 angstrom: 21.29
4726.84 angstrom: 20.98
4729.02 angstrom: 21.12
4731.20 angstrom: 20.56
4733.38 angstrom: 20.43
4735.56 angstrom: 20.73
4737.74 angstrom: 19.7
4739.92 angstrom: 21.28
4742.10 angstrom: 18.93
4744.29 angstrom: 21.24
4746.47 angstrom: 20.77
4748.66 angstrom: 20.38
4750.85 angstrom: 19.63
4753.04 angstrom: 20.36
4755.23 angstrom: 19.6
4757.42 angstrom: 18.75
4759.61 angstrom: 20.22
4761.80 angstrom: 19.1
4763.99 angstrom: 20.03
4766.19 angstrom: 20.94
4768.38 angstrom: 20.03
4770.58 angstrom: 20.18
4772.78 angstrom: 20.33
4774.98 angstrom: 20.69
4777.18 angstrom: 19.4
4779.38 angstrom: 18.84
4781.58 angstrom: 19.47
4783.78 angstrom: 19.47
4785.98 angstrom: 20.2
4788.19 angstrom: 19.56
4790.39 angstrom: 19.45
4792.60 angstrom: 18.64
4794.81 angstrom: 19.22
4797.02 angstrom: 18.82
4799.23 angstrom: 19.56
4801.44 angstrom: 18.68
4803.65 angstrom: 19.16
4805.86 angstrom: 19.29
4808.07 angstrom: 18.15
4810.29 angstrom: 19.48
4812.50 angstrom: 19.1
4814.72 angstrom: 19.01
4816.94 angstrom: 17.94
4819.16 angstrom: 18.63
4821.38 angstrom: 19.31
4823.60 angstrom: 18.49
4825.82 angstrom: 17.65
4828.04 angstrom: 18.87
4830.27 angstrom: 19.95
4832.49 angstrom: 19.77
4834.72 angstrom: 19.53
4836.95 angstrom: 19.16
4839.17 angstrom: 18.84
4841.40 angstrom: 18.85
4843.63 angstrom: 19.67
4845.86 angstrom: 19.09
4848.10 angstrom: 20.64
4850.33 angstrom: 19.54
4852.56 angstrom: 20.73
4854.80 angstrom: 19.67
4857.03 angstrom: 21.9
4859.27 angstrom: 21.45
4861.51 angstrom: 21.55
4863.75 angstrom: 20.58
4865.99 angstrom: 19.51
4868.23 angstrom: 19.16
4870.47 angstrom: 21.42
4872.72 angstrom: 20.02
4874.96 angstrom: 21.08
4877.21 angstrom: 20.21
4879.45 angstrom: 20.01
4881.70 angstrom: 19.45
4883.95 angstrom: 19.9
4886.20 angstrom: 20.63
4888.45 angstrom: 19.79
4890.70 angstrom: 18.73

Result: 1.26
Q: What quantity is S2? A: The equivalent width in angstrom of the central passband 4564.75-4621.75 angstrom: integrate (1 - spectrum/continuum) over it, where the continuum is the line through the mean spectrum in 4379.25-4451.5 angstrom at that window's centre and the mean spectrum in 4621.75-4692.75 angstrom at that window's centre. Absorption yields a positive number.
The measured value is 5.53 angstrom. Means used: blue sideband 19.8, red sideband 27.2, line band 22.8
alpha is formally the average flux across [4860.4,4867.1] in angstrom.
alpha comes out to 20.5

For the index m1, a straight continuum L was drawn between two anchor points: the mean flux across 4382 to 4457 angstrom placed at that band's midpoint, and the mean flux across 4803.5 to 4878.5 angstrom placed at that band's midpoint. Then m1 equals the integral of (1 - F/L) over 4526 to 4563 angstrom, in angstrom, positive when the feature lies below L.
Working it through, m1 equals -3.4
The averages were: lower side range 19.9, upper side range 19.6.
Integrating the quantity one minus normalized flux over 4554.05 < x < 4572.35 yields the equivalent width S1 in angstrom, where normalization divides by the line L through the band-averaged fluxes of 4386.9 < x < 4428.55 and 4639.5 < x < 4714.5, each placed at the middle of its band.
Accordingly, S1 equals 1.0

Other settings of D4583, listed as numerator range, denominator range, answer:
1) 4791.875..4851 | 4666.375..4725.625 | 0.93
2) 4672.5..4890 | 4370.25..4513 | 1.17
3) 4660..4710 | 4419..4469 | 1.24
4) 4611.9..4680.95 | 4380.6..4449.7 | 1.56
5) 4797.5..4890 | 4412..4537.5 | 1.13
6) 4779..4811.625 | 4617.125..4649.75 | 0.67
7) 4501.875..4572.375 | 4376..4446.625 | 1.13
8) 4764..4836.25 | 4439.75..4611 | 1.03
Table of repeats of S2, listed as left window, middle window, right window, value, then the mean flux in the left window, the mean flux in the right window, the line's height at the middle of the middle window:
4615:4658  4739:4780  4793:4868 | 6.0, 30.5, 19.4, 23.5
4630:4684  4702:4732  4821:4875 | 4.7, 28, 19.8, 25.5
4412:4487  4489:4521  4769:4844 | -1.5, 20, 19.2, 19.8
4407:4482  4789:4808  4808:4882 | 0.6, 19.9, 19.7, 19.7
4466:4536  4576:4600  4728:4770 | -1.8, 20.8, 20.2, 20.6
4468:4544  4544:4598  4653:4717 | -0.2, 20.9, 22.9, 21.7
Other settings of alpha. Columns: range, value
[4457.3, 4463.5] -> 19.5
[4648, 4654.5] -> 32.8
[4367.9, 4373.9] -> 19.7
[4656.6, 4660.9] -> 28.1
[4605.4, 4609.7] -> 23.2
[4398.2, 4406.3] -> 19.5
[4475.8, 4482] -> 20.5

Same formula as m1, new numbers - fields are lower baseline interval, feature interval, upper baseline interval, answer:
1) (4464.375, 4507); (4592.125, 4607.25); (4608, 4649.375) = 2.6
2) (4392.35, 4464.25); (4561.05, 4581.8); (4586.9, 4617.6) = 0.6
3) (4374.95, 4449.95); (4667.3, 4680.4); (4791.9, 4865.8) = -1.8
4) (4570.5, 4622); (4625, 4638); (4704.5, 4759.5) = -4.3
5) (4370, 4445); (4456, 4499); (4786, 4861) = -1.5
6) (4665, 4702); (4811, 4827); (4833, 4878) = 1.5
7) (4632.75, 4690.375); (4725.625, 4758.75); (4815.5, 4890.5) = 5.2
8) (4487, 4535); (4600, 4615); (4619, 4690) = 1.1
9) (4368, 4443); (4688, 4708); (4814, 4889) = -1.5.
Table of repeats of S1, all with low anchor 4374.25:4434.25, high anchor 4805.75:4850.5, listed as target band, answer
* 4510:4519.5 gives -0.45 angstrom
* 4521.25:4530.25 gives -0.88 angstrom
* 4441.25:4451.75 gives 0.57 angstrom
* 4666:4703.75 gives -4.51 angstrom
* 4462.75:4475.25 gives -0.43 angstrom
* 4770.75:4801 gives -0.55 angstrom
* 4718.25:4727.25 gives -0.99 angstrom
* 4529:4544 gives -1.54 angstrom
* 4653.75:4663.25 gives -4.36 angstrom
